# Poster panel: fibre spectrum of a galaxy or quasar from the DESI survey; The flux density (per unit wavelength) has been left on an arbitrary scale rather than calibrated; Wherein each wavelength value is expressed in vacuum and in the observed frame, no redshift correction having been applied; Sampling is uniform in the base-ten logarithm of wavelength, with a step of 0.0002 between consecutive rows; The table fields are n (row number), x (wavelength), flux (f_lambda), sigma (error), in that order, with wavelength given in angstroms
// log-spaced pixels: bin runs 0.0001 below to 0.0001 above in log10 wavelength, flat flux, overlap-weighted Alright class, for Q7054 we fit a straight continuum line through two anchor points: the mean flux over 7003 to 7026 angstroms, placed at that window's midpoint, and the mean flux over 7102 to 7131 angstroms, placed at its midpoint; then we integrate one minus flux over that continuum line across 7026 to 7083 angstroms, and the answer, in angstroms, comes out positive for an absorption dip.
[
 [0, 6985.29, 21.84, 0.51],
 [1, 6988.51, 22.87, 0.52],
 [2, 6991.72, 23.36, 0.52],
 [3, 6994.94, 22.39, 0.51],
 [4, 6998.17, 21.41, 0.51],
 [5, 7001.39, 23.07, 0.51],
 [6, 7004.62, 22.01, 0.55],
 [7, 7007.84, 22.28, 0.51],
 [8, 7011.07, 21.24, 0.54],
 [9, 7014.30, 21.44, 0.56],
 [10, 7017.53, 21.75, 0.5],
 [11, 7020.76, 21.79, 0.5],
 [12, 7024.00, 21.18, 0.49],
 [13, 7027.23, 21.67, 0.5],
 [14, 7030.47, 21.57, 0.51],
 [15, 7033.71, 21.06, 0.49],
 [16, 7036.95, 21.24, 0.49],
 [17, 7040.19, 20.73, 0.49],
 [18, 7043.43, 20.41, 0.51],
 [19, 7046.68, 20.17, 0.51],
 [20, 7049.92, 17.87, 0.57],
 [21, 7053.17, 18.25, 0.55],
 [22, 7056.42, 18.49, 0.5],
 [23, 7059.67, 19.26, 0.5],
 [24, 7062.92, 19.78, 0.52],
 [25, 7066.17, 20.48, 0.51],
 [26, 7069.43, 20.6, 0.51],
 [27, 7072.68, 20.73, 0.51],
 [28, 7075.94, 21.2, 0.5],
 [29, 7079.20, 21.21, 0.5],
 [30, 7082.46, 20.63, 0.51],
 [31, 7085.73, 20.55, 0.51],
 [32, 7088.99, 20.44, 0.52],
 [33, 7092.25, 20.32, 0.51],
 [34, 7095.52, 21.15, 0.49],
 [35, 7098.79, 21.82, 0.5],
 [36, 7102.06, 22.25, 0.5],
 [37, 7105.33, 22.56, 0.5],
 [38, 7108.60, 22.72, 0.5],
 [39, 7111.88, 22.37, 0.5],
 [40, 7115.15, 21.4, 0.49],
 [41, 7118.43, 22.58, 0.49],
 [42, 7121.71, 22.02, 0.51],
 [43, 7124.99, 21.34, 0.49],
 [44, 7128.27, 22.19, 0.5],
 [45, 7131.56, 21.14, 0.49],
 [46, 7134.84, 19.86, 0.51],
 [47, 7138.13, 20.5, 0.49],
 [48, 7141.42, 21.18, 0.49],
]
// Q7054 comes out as 4.1 angstroms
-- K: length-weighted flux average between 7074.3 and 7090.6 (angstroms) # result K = 20.8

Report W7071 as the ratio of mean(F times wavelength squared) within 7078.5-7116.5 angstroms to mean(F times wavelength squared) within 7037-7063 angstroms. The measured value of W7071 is 1.1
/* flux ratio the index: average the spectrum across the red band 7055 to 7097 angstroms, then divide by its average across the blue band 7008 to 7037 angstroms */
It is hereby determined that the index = 0.95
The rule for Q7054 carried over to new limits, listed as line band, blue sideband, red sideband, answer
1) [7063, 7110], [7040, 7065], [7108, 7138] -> -1.61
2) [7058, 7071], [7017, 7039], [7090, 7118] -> 0.96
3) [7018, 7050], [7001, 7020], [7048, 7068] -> -0.70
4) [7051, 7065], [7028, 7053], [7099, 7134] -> 1.20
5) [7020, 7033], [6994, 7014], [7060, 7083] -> 0.02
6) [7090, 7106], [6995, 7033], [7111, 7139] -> 0.03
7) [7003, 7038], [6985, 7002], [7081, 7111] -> 1.02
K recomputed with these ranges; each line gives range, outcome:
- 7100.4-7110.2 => 22.5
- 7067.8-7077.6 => 20.8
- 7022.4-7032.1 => 21.5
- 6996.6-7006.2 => 22.2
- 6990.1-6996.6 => 22.9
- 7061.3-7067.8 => 20.1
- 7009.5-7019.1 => 21.5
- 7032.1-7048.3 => 20.7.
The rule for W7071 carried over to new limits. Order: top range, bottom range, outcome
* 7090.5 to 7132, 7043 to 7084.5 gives 1.11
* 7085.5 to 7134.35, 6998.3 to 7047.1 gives 1.03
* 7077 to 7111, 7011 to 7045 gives 1.02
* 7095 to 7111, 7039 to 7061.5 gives 1.17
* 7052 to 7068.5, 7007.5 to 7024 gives 0.91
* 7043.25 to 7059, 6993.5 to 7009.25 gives 0.86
